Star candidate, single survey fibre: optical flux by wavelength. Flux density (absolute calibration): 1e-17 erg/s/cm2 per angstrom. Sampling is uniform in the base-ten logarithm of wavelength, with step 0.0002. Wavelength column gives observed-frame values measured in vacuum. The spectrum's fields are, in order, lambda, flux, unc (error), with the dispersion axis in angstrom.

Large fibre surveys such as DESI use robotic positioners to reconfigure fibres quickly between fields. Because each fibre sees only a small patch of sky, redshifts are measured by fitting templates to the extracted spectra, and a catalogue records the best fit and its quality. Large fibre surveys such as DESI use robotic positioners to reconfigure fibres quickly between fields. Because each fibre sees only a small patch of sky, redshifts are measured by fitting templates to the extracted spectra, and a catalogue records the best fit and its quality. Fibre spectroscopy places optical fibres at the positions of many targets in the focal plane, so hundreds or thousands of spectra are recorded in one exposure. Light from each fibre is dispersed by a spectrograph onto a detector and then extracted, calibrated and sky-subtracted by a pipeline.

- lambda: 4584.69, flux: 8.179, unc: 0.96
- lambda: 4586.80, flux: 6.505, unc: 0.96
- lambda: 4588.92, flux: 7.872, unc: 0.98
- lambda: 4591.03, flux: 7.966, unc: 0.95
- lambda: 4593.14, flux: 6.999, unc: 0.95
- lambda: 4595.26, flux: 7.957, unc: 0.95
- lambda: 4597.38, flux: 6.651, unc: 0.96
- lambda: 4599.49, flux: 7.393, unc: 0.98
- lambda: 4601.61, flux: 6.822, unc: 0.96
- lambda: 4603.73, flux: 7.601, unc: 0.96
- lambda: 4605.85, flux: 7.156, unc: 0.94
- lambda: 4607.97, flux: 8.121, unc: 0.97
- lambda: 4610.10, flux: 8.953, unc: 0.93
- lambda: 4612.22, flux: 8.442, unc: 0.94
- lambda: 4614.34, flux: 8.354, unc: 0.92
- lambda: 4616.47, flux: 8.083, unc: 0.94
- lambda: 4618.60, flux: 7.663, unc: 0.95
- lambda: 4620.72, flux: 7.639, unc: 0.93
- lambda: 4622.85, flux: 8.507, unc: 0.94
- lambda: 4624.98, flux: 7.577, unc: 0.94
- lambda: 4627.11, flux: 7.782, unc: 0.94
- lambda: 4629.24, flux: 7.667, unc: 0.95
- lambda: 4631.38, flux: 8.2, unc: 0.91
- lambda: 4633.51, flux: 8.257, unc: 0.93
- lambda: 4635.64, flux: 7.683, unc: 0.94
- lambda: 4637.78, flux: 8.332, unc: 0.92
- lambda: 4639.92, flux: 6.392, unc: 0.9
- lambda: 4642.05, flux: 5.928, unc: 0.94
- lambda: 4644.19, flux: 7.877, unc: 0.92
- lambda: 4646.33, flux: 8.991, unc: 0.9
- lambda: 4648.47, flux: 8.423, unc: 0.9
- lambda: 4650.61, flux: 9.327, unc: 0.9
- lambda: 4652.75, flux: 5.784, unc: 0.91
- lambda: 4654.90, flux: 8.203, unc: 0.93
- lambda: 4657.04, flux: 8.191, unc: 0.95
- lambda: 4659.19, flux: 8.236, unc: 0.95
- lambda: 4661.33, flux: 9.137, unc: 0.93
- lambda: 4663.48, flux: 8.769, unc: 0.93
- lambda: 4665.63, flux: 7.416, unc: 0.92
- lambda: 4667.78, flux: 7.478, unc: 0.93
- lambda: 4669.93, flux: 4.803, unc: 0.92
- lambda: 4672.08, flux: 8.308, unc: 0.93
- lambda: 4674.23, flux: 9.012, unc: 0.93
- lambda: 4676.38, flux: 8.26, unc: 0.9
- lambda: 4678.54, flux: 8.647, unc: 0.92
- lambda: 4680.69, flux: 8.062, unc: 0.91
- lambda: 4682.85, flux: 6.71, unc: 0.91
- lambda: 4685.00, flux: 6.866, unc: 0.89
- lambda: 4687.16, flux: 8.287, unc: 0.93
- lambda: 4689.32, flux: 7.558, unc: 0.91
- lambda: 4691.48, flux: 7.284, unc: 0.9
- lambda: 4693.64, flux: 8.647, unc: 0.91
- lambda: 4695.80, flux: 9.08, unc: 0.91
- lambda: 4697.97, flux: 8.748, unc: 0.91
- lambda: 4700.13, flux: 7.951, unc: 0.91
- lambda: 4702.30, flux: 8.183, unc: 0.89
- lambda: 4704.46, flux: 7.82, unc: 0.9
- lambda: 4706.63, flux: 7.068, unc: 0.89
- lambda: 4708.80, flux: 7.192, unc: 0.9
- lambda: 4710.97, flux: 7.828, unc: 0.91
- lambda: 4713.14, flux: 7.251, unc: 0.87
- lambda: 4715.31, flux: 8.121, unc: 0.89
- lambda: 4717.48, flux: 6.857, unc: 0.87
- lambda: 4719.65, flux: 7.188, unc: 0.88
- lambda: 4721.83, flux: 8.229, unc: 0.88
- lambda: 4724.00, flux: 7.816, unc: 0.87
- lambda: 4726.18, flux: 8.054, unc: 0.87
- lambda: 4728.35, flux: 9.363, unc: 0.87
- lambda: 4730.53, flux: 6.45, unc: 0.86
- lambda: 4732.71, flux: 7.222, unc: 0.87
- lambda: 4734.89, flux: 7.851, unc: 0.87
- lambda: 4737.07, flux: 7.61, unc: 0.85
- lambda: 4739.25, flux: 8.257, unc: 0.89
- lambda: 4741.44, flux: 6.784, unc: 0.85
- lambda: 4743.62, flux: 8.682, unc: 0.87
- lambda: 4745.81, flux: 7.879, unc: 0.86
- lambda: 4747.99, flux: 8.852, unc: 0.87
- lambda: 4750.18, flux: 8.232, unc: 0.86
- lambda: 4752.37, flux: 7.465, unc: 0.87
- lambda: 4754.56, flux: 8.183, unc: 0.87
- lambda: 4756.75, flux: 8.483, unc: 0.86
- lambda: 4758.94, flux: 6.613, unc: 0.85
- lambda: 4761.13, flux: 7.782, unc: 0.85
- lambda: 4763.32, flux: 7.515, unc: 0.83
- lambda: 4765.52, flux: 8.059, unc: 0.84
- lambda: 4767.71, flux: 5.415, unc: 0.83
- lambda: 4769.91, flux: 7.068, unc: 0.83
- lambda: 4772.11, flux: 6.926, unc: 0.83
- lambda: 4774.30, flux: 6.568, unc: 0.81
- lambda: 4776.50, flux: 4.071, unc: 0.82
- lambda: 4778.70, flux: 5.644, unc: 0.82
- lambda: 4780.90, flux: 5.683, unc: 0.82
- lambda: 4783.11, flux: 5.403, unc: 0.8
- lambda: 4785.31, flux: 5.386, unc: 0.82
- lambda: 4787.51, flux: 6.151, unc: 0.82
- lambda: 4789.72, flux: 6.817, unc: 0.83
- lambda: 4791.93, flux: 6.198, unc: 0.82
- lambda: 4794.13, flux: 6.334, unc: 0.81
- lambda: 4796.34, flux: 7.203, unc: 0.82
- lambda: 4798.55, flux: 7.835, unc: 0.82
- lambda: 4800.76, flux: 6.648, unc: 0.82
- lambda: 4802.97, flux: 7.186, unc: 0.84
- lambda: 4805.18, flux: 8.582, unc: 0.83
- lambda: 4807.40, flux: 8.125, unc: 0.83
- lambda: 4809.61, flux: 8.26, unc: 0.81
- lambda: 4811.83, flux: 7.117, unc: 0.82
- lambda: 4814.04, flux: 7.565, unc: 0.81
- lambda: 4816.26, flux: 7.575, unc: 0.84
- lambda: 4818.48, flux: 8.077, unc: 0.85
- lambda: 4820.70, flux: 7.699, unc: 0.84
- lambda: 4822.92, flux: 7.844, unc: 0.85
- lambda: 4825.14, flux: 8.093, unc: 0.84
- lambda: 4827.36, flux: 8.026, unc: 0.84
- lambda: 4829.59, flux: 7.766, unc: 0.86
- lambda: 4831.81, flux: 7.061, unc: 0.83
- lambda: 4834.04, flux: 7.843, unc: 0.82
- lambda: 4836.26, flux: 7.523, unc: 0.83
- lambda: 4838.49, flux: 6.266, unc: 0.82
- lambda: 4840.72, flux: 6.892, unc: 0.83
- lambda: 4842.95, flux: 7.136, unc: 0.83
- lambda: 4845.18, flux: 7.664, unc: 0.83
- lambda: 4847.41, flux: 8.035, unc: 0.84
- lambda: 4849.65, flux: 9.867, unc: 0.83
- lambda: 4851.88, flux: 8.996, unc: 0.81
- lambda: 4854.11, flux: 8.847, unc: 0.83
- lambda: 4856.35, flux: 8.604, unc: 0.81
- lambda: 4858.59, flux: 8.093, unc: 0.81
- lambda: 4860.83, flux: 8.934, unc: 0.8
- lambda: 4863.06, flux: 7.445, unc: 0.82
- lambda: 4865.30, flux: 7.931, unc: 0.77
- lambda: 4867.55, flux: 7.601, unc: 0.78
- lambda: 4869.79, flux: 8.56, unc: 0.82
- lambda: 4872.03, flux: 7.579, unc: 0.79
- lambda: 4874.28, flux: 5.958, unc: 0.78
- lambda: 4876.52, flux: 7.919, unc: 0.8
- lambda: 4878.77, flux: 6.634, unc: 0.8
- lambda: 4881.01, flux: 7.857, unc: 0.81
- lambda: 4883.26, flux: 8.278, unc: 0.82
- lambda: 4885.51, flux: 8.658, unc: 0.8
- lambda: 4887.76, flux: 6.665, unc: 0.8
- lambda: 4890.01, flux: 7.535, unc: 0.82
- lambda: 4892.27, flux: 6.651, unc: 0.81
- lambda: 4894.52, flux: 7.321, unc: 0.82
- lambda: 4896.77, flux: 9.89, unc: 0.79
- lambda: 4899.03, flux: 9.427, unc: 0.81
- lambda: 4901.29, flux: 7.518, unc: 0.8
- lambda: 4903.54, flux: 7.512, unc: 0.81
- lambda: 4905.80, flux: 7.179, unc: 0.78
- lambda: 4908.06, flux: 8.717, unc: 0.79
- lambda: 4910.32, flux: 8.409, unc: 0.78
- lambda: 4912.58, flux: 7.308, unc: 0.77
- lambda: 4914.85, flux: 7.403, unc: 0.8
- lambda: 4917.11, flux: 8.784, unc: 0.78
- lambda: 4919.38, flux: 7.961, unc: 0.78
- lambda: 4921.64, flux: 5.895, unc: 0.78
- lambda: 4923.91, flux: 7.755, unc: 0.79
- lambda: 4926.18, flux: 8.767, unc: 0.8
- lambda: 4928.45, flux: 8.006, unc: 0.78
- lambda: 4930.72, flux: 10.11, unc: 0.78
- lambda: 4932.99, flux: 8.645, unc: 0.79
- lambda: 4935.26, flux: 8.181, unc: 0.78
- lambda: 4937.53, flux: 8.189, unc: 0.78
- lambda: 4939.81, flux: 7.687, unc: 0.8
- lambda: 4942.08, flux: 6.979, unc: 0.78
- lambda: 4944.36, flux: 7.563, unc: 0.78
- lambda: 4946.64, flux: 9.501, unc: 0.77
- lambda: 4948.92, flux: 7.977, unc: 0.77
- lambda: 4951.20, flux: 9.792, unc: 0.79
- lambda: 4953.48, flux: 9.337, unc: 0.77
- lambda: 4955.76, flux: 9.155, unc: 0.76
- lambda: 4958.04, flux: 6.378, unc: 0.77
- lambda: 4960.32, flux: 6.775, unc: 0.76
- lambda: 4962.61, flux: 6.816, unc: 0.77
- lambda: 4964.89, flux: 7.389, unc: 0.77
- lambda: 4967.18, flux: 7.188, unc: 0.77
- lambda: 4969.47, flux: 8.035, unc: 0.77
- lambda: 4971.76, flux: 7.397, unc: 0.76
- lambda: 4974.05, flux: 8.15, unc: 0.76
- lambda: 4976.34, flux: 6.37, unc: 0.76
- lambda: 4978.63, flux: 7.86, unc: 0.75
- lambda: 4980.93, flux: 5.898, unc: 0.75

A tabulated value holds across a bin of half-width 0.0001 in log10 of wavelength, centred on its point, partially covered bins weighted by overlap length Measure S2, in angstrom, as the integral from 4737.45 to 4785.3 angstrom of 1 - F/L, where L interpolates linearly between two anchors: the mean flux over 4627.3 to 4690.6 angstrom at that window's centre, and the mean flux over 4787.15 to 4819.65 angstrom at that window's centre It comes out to 2.5 angstrom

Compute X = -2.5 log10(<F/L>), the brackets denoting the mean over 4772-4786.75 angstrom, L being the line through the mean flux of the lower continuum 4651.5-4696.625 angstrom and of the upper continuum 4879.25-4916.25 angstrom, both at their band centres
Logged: 0.369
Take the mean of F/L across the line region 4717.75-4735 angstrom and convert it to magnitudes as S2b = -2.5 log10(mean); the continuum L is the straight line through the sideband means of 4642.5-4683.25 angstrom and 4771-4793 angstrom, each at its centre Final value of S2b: -0.129 mag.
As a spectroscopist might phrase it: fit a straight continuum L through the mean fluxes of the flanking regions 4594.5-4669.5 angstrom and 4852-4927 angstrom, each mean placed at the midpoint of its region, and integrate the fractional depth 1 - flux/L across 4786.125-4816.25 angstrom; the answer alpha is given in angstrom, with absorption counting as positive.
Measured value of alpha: 2.4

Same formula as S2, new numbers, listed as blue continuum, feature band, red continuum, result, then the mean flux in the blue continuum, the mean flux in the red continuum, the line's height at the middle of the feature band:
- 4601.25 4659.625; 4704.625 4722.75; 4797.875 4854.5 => 0.8 angstrom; 7.87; 7.78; 7.83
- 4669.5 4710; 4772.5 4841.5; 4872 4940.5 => 7.5 angstrom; 7.86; 7.89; 7.88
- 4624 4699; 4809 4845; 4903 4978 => 1.7 angstrom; 7.88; 7.92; 7.91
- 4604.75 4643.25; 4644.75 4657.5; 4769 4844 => -0.7 angstrom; 7.82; 7.02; 7.7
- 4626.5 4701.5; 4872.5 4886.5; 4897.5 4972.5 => 0.8 angstrom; 7.9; 8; 7.98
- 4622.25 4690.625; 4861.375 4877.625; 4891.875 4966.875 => 0.8 angstrom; 7.83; 8.03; 7.99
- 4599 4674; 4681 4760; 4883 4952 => 1.0 angstrom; 7.83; 8.06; 7.9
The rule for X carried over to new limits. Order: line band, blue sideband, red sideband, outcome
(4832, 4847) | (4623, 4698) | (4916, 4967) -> 0.11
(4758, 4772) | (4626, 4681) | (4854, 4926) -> 0.12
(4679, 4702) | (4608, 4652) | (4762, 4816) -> -0.06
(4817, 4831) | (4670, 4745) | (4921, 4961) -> 0.02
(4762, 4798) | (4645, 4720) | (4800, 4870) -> 0.24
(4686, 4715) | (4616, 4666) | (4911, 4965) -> 0.00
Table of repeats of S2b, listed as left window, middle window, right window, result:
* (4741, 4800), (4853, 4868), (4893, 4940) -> -0.08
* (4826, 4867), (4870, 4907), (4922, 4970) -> 0.04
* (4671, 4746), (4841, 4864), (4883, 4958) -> -0.04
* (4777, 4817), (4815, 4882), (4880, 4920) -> -0.06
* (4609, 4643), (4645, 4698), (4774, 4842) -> -0.05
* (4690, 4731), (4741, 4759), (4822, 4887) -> -0.02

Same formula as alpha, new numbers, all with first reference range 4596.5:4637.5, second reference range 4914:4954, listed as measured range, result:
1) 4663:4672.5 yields 0.84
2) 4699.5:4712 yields 0.45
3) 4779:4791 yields 3.24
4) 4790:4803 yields 1.92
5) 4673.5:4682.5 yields -0.48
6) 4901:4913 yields 0.57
